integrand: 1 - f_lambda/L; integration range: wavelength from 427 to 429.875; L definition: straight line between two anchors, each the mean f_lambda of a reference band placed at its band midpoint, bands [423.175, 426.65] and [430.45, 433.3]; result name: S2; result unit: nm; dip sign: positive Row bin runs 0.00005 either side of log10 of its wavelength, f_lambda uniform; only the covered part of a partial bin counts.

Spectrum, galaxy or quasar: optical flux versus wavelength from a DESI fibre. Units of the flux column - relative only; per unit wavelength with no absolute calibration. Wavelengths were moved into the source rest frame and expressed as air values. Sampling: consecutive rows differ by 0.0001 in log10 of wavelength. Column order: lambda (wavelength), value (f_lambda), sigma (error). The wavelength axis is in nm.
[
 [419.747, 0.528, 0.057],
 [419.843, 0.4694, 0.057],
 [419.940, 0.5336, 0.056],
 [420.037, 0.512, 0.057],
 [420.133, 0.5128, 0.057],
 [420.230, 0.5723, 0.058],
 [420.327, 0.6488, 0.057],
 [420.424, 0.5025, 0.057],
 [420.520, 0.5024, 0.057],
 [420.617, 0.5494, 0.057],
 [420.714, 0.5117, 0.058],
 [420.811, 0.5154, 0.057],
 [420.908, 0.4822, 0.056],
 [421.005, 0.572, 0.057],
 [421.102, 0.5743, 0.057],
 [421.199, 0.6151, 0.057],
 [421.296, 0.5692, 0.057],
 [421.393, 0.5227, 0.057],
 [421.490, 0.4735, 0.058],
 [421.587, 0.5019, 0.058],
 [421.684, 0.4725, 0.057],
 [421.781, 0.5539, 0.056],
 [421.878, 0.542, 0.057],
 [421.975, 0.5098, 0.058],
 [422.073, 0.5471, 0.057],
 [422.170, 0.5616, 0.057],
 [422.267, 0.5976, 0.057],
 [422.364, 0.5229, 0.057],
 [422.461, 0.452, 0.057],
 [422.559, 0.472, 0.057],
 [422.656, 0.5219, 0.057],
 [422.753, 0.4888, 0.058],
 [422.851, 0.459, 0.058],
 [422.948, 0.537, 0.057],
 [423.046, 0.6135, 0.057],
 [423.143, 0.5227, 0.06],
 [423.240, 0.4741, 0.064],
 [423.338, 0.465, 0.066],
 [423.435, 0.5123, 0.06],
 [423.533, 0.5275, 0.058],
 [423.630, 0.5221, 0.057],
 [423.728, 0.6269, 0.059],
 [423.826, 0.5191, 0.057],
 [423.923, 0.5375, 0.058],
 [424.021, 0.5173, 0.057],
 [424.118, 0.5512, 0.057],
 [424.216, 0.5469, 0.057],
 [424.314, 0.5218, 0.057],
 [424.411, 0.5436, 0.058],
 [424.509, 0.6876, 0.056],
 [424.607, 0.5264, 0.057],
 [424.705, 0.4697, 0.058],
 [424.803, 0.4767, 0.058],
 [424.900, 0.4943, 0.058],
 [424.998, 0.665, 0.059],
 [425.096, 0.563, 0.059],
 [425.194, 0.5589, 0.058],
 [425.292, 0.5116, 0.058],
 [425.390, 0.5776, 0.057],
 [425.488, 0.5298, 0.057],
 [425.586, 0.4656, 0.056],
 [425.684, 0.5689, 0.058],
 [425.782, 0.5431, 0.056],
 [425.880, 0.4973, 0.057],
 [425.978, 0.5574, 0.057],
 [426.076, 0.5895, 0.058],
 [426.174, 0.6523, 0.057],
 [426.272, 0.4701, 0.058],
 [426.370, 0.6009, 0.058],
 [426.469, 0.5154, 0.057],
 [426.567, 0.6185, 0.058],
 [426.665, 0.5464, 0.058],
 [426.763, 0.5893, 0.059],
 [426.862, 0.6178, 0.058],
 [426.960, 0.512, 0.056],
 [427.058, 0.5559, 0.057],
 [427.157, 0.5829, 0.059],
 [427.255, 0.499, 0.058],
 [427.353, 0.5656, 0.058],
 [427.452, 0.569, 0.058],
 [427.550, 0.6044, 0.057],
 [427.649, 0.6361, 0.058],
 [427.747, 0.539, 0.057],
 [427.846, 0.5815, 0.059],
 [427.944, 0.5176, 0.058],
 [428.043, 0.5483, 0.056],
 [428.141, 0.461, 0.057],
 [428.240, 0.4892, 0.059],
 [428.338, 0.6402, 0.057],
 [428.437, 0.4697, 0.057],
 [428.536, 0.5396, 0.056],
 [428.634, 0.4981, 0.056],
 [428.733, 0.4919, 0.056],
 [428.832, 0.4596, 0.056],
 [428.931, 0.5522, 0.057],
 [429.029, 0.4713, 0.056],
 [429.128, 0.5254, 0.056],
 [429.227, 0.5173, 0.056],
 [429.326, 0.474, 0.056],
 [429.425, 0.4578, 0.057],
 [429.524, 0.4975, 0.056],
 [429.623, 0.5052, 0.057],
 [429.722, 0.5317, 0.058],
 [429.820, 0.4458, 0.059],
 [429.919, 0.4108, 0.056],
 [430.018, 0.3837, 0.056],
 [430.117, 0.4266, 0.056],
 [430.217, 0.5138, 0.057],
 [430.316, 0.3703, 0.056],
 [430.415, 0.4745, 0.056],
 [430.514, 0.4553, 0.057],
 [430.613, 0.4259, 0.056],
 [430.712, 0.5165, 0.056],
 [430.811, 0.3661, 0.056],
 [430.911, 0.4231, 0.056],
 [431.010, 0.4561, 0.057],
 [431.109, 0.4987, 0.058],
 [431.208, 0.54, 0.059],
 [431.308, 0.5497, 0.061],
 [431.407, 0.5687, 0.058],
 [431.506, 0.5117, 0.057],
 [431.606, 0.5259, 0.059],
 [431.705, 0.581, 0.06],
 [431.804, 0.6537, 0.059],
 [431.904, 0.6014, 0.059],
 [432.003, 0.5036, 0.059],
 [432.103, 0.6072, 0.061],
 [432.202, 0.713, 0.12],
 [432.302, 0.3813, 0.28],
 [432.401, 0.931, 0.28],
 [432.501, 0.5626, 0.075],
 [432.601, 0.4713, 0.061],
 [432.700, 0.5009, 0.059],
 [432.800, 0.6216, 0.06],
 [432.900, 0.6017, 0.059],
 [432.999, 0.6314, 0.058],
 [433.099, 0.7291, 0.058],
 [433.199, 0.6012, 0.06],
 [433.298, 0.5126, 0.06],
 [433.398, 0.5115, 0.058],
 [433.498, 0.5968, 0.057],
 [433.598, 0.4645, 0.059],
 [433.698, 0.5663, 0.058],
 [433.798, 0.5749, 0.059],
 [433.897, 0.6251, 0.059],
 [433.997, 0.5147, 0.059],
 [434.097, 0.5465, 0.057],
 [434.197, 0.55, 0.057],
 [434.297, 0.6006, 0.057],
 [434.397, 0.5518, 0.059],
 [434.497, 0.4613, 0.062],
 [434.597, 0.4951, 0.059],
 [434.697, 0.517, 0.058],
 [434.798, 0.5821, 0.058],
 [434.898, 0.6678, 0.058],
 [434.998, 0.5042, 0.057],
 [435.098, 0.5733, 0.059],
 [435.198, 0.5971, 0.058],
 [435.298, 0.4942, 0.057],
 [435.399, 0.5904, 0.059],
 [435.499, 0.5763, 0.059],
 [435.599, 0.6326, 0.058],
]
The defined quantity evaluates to 0.12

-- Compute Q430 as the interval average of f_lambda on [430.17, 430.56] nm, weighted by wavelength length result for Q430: 0.453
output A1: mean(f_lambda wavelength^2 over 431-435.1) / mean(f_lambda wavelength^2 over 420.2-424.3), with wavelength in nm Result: 1.12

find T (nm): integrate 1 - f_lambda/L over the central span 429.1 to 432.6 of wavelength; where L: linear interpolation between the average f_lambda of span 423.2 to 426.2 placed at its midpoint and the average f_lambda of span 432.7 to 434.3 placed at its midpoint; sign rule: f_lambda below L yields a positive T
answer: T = 0.33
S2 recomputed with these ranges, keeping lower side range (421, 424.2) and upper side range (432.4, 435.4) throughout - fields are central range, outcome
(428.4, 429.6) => 0.116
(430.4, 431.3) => 0.147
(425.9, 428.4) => -0.080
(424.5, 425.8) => -0.010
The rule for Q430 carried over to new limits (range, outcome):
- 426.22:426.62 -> 0.552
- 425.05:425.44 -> 0.552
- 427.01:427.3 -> 0.546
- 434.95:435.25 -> 0.559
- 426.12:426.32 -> 0.563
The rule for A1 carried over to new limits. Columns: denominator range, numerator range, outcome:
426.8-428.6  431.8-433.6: 1.10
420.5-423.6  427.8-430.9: 0.96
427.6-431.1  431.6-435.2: 1.20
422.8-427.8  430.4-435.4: 1.04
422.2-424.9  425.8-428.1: 1.09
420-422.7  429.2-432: 0.96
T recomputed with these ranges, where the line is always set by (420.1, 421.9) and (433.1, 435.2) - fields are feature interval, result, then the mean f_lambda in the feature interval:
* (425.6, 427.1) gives -0.04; 0.56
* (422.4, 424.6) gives 0.05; 0.528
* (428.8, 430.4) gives 0.23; 0.472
